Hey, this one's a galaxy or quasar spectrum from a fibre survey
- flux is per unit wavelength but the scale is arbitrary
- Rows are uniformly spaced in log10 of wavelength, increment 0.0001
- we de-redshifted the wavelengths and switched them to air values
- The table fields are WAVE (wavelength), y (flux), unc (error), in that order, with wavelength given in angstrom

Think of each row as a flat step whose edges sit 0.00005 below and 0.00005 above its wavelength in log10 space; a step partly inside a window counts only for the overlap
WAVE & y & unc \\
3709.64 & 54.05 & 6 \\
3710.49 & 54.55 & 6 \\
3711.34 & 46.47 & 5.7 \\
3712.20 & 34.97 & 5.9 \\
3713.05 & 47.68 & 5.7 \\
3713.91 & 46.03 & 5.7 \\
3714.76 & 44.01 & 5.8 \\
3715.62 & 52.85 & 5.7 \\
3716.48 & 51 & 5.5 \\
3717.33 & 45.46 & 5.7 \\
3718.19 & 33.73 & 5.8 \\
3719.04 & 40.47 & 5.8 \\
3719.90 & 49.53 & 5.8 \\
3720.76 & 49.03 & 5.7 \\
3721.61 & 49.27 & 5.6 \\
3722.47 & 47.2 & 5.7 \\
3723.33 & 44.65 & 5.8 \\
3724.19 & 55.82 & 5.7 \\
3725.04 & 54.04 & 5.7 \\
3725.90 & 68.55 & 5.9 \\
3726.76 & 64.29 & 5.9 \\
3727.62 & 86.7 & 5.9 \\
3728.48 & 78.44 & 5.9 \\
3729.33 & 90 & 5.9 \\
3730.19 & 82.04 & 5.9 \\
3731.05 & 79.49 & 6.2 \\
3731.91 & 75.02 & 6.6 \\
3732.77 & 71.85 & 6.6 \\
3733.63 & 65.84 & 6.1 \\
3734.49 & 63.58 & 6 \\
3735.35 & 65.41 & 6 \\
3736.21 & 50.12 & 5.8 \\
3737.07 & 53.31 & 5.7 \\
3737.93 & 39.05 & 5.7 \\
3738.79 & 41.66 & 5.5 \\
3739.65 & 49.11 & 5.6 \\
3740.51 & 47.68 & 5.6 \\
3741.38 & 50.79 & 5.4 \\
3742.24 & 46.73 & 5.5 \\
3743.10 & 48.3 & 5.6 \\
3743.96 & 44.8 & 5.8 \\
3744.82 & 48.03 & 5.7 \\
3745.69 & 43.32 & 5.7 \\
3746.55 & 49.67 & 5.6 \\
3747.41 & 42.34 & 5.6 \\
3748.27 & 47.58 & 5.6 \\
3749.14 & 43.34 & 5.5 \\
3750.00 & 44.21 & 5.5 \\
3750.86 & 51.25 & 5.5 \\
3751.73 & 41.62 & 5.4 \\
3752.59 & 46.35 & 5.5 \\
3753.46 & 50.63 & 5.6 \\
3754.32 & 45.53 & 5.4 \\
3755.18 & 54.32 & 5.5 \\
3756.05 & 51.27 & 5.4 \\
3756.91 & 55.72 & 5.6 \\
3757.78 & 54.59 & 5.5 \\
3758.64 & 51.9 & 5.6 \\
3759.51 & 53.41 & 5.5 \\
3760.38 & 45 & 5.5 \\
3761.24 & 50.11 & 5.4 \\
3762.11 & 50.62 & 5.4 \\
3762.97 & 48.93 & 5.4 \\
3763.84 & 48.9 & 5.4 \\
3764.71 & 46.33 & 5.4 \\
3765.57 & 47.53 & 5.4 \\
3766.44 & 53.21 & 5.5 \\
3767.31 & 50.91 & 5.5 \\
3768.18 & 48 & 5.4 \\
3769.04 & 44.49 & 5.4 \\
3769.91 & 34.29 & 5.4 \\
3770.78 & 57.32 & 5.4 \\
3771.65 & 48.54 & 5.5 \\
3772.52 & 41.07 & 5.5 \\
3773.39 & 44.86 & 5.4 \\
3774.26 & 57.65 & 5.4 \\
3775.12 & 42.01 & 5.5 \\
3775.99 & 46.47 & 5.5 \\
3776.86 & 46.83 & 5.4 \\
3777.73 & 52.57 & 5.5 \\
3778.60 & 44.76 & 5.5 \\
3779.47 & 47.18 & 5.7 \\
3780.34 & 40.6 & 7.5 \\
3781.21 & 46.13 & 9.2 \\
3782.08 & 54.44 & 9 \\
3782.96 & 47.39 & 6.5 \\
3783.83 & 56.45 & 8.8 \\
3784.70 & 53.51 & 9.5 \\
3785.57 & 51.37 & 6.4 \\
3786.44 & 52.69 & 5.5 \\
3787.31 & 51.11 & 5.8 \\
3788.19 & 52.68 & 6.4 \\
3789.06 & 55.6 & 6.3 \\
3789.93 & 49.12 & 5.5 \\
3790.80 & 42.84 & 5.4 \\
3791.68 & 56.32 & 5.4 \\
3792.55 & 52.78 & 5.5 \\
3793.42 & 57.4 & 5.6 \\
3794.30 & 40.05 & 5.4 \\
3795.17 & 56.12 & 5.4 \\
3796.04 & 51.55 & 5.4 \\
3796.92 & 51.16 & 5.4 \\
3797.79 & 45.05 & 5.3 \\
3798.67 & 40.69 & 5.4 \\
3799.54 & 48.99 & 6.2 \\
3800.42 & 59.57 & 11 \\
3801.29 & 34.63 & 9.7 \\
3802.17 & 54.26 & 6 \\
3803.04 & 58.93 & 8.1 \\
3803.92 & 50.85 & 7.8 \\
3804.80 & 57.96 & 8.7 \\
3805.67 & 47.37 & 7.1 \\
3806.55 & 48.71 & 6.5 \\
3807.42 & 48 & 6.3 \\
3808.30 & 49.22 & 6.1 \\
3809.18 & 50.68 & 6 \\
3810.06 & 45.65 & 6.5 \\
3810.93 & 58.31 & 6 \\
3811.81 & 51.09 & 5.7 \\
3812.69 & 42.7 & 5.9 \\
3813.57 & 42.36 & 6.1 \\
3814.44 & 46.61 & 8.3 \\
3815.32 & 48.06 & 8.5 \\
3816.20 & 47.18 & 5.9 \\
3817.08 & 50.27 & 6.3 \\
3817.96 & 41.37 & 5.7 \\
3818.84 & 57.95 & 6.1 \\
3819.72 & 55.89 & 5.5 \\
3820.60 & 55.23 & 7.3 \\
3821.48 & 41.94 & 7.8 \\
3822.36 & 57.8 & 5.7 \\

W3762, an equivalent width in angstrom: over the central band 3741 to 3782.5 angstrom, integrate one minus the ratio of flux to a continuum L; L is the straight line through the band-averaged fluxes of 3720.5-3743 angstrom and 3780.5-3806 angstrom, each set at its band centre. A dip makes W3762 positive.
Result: 5.7 angstrom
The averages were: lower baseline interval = 60.3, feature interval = 48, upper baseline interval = 50.8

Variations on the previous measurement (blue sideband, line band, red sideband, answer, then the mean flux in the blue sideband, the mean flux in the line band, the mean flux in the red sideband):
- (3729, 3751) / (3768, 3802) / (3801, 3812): 2.1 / 55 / 48.9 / 50.6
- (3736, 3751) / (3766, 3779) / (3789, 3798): 0.4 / 46.6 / 47.5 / 50.7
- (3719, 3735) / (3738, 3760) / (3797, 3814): 4.4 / 64.6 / 48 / 49.2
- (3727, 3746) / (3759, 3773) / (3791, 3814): 1.9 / 60.2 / 48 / 49.9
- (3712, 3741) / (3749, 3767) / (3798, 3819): 1.4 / 56.6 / 49.4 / 49.1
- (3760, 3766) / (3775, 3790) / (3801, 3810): -0.2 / 48.3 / 49.7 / 50.1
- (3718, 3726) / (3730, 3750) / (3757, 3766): -1.8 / 48.9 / 53.7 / 50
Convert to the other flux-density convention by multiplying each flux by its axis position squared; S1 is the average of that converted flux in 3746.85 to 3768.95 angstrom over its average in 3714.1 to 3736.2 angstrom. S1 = 0.8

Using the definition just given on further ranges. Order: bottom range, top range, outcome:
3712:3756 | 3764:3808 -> 0.95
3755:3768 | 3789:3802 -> 0.99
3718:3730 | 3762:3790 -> 0.85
